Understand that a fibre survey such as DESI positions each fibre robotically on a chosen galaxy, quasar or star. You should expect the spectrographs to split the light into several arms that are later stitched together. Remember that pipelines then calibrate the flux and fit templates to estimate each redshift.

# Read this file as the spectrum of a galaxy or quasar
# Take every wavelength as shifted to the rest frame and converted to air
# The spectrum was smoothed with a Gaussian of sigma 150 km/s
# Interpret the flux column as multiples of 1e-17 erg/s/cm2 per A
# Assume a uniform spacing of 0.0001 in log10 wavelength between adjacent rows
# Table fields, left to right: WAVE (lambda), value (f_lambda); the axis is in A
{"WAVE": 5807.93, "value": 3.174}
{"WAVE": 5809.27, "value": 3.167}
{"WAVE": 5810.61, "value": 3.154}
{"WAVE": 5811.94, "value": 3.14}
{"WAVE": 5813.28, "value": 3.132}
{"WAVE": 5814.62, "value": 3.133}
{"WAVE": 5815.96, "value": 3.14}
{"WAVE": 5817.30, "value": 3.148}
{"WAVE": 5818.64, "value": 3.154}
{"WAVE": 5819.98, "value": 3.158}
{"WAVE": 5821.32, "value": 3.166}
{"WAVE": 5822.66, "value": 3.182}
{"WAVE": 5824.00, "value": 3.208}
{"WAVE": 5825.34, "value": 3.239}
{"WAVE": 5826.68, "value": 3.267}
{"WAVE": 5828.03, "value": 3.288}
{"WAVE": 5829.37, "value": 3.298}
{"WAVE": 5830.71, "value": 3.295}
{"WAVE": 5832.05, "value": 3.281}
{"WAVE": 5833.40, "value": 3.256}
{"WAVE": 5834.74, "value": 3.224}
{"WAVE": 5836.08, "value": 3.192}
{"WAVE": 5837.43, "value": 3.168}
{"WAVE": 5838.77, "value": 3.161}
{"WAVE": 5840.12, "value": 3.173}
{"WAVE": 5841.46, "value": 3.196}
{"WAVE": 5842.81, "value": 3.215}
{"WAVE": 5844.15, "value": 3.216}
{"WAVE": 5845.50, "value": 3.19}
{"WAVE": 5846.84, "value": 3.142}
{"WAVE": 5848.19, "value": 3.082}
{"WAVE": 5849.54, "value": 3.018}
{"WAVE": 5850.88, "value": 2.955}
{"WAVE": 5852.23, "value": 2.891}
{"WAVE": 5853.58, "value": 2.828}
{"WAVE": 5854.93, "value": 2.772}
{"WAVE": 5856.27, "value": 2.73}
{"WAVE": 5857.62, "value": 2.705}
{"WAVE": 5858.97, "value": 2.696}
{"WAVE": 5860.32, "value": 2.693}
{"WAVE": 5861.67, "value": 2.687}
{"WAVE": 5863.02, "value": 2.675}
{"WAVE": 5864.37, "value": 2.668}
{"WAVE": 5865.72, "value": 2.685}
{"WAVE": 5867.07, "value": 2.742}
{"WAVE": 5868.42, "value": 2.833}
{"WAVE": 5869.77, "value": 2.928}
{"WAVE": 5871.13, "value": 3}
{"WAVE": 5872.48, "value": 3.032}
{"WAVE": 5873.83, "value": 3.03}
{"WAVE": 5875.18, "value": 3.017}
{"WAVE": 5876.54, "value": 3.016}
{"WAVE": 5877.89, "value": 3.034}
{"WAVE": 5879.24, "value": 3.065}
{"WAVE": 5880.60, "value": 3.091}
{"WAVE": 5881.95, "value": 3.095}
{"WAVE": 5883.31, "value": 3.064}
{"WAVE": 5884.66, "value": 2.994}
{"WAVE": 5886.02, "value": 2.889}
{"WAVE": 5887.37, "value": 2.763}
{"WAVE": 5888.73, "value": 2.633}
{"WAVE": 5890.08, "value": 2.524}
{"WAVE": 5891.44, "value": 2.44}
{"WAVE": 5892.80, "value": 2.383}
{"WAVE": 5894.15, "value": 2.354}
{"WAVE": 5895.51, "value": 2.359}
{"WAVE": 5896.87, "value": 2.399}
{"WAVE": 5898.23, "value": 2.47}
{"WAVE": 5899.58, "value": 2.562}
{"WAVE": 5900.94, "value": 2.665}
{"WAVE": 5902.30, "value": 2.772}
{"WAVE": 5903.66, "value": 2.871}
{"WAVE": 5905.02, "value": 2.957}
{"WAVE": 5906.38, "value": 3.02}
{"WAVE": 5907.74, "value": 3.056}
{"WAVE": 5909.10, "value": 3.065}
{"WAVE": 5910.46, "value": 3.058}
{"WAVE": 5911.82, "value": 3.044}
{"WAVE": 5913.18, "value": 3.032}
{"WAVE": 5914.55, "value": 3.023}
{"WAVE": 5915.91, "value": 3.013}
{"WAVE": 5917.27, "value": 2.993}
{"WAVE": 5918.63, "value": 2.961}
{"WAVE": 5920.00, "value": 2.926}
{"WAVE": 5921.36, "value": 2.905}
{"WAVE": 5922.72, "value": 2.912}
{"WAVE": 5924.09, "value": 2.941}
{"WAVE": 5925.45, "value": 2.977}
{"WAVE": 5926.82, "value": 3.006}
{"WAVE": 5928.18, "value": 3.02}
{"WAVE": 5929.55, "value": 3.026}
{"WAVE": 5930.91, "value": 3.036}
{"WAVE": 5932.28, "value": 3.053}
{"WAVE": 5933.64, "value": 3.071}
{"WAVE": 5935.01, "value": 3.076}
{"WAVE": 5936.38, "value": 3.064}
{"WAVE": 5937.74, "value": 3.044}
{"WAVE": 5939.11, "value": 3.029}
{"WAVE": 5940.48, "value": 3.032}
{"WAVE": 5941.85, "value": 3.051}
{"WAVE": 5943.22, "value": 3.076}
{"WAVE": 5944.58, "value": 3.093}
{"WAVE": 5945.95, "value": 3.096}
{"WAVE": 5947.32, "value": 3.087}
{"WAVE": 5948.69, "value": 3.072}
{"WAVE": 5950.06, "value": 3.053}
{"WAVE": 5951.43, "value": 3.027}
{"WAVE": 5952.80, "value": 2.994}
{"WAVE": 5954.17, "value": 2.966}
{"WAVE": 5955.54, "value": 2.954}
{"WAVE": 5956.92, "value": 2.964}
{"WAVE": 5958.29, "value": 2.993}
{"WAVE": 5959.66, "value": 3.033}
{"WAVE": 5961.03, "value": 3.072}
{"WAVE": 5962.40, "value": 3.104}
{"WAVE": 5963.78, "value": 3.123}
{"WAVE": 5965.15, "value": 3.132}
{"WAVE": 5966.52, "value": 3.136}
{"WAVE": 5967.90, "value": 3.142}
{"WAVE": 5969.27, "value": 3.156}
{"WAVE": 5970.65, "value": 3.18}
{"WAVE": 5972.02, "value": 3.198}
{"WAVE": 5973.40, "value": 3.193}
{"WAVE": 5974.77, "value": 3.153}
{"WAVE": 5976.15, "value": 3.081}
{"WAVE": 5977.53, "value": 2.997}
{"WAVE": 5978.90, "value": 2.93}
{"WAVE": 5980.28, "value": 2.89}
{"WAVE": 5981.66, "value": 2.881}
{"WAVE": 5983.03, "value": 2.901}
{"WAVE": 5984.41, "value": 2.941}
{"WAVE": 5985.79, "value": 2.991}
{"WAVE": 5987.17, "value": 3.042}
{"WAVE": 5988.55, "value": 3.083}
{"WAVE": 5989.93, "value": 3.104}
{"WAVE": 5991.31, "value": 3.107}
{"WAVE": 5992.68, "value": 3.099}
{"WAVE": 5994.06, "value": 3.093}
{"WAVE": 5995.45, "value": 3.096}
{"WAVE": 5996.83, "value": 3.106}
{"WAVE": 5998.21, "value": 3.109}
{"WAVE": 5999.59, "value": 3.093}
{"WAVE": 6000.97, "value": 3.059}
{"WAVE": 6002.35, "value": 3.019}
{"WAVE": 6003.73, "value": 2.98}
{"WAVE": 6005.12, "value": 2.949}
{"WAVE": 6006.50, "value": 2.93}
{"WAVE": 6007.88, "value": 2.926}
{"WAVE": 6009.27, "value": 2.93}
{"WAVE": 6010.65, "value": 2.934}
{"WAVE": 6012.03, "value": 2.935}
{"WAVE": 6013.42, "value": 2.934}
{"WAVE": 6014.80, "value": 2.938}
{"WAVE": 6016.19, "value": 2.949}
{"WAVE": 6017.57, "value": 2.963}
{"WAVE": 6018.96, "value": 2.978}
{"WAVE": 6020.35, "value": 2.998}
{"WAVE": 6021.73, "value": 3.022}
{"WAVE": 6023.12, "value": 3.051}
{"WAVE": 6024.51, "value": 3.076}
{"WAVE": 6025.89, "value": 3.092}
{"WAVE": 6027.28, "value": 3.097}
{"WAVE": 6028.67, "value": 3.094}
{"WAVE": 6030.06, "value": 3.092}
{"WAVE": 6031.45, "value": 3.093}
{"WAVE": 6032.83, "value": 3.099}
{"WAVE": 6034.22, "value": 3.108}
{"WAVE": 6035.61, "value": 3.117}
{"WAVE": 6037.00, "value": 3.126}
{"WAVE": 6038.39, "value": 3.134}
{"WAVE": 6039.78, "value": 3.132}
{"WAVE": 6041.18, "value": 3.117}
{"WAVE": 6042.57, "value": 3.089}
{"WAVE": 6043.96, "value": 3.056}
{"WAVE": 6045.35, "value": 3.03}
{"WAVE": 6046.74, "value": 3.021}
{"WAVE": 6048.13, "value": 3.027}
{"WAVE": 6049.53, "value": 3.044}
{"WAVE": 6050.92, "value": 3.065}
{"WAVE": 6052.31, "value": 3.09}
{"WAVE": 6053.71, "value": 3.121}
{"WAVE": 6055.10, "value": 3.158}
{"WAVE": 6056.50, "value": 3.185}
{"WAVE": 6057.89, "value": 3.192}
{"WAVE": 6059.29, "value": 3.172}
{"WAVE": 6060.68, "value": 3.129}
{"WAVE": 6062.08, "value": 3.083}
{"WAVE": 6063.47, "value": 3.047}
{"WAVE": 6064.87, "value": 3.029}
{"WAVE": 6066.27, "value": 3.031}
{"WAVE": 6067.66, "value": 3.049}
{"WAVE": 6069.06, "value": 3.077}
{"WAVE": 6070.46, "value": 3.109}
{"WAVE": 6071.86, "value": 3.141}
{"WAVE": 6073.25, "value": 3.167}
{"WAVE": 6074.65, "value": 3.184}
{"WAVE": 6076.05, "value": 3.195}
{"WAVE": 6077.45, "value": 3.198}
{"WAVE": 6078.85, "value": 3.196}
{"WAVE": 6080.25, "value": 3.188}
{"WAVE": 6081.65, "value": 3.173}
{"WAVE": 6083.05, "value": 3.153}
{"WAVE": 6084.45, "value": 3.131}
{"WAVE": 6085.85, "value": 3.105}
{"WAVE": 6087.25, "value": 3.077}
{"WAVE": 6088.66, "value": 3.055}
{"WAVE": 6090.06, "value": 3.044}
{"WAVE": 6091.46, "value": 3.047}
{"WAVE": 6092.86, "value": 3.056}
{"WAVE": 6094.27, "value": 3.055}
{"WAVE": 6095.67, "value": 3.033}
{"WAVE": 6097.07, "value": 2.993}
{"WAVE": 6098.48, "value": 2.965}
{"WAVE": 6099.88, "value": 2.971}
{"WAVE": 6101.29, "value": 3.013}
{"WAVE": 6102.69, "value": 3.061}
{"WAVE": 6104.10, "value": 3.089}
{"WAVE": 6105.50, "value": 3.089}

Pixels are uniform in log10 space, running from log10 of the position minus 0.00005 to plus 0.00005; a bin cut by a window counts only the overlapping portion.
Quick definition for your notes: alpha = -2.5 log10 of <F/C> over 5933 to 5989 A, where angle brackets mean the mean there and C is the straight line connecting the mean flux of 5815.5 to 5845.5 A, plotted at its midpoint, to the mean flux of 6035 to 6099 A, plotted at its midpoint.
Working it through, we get 0.03 mag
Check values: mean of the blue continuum 3.21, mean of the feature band 3.05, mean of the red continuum 3.1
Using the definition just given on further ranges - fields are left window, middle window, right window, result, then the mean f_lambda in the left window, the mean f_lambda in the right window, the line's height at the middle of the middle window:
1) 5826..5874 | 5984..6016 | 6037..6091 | 0.02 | 3.01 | 3.11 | 3.08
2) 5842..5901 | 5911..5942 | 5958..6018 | -0.03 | 2.83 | 3.04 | 2.93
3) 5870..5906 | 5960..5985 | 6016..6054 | -0.04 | 2.79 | 3.07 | 2.95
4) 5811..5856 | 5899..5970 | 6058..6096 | 0.04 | 3.15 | 3.11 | 3.13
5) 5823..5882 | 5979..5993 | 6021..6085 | 0.03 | 3.02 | 3.11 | 3.08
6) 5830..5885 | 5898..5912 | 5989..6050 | 0.05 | 2.99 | 3.04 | 3.01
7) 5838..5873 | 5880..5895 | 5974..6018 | 0.08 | 2.92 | 3.01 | 2.94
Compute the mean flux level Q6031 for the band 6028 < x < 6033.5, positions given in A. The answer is 3.1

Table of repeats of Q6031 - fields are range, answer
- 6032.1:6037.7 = 3.12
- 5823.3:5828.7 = 3.25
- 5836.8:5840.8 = 3.17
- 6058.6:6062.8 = 3.13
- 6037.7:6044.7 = 3.1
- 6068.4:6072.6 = 3.11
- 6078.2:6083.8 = 3.18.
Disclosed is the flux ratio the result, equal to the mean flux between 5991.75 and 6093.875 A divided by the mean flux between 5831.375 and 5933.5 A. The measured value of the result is 1.05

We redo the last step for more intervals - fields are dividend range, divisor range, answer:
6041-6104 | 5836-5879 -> 1.05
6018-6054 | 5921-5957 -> 1.02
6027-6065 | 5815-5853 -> 0.98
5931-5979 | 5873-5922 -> 1.08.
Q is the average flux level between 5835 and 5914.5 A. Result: 2.88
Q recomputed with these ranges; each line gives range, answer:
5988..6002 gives 3.09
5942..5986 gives 3.05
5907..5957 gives 3.02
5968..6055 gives 3.05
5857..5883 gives 2.88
